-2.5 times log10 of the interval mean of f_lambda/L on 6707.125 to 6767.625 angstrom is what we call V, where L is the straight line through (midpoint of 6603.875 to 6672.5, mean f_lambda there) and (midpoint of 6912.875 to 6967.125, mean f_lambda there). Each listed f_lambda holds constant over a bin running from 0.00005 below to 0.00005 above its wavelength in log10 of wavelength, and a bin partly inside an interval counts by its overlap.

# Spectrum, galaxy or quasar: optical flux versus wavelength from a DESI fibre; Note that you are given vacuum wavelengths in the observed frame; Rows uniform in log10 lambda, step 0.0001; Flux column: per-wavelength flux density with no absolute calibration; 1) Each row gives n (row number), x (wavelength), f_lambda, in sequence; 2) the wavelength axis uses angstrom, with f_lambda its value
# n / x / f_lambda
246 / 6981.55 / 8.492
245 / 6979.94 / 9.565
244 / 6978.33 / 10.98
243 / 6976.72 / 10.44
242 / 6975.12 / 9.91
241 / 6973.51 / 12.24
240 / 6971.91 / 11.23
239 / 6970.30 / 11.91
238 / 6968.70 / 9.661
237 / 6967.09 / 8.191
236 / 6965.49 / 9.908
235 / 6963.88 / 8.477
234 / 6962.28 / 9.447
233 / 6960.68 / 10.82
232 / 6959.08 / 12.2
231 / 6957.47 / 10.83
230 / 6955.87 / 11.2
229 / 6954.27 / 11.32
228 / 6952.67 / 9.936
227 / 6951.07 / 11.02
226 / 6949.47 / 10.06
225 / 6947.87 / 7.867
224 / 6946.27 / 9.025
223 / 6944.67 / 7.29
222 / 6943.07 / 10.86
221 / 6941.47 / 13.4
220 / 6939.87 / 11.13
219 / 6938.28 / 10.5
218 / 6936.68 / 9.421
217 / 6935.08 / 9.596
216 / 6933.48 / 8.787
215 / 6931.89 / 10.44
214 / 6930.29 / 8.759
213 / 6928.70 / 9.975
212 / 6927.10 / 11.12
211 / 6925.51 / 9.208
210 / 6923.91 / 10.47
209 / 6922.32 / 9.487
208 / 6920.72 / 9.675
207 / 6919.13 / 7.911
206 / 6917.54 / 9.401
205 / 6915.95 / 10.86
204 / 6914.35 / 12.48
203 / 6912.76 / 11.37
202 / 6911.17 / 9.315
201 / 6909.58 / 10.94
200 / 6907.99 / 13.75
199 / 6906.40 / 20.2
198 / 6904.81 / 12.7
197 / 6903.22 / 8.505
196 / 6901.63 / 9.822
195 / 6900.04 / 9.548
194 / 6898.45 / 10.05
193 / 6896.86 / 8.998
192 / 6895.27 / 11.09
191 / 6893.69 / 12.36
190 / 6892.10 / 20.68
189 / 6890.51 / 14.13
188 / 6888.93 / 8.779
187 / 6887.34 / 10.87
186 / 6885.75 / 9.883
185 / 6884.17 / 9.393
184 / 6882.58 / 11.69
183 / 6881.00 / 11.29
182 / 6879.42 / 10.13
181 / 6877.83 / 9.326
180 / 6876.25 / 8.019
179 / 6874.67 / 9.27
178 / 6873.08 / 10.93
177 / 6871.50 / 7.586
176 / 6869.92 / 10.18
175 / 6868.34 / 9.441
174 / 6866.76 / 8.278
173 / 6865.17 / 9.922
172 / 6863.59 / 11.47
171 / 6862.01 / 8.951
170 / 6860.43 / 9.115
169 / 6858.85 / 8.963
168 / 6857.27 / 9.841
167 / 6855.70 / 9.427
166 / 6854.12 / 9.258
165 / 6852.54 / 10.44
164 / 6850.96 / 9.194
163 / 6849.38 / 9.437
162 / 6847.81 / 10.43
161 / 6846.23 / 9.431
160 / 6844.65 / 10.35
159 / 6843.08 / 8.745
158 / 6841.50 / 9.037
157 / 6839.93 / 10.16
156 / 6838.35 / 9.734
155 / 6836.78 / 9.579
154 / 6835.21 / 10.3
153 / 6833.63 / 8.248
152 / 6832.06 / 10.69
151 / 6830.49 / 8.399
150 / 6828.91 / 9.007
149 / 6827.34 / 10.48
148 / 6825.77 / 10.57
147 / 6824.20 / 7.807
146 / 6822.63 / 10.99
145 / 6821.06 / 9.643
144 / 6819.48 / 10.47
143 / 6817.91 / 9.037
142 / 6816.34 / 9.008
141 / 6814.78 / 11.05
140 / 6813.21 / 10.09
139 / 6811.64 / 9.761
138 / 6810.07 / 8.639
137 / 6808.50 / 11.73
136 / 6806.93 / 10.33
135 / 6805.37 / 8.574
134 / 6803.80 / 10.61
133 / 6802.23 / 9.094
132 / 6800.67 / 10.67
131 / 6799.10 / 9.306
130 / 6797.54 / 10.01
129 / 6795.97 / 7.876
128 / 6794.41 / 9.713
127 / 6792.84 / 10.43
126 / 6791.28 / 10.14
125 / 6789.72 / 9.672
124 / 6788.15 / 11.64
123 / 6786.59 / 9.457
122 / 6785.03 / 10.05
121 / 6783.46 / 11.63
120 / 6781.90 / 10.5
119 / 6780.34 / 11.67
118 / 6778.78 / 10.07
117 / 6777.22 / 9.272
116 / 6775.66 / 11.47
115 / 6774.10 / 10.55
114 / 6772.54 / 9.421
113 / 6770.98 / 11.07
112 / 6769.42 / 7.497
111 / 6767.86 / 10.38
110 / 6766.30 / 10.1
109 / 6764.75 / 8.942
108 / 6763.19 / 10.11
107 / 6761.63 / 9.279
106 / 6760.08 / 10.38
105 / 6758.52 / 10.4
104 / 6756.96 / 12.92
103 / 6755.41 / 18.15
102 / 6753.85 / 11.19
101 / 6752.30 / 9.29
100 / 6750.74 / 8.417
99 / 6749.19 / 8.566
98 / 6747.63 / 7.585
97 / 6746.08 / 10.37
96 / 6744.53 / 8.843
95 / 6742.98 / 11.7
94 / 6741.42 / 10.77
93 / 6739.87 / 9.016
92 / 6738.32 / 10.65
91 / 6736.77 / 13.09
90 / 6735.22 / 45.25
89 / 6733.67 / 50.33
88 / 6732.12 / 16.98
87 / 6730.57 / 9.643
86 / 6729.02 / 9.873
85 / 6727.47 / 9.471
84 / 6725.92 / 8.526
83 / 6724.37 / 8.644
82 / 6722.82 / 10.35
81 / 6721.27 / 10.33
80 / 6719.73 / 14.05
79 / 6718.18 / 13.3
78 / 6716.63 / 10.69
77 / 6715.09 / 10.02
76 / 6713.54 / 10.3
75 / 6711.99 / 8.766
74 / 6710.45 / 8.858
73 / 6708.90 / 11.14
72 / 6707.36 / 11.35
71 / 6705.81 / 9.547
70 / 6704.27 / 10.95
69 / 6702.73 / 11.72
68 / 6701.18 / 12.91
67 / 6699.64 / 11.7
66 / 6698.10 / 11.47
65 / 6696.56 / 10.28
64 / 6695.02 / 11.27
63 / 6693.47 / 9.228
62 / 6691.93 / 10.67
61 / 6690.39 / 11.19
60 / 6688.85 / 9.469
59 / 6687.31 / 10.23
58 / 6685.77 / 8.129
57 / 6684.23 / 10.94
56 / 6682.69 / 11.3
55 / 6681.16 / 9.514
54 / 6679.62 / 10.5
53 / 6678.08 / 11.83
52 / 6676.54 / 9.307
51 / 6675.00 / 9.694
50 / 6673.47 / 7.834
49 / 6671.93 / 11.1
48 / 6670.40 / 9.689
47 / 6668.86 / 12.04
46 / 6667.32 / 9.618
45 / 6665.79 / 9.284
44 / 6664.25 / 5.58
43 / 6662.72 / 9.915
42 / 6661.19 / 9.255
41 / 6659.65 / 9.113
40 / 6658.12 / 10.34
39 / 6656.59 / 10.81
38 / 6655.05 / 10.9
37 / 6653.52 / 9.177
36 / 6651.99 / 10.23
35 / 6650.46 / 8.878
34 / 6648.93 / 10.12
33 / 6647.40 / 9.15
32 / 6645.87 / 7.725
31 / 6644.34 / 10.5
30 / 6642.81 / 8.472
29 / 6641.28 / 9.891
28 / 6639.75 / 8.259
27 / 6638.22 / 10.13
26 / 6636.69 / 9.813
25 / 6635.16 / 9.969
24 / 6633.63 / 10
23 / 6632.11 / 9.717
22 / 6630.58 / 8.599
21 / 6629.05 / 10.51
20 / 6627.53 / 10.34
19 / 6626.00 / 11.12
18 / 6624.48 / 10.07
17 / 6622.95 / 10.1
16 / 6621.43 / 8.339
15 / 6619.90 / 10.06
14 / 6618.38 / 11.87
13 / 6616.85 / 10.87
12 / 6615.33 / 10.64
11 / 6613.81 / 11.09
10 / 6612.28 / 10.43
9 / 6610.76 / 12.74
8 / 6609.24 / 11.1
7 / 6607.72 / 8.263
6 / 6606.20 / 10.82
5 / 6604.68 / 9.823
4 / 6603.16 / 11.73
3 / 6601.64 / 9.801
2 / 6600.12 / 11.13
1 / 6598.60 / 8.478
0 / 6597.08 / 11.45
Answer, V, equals -0.25 mag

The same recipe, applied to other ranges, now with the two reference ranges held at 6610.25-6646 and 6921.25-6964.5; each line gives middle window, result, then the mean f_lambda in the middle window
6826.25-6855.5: 0.05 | 9.61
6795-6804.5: 0.05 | 9.59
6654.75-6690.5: 0.02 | 9.86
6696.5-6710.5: -0.11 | 11.1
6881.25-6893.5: -0.20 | 12.2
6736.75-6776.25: -0.03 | 10.3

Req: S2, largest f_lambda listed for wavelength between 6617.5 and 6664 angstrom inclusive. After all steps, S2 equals 11.87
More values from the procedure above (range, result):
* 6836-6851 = 10.43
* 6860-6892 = 14.13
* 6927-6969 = 13.4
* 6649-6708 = 12.91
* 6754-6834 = 18.15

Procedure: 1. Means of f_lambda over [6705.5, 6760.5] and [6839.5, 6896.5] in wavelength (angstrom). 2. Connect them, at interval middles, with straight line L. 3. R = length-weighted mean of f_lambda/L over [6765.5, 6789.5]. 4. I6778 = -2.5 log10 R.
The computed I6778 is 0.16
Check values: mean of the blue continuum 12.8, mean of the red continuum 10.2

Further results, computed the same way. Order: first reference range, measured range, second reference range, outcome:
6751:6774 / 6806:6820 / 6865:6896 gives 0.07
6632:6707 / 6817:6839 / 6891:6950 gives 0.09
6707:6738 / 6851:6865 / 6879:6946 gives 0.23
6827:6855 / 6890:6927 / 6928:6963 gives -0.15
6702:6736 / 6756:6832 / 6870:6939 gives 0.26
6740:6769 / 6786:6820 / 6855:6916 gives 0.07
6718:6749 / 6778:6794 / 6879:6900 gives 0.26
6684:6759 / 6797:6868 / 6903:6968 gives 0.17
